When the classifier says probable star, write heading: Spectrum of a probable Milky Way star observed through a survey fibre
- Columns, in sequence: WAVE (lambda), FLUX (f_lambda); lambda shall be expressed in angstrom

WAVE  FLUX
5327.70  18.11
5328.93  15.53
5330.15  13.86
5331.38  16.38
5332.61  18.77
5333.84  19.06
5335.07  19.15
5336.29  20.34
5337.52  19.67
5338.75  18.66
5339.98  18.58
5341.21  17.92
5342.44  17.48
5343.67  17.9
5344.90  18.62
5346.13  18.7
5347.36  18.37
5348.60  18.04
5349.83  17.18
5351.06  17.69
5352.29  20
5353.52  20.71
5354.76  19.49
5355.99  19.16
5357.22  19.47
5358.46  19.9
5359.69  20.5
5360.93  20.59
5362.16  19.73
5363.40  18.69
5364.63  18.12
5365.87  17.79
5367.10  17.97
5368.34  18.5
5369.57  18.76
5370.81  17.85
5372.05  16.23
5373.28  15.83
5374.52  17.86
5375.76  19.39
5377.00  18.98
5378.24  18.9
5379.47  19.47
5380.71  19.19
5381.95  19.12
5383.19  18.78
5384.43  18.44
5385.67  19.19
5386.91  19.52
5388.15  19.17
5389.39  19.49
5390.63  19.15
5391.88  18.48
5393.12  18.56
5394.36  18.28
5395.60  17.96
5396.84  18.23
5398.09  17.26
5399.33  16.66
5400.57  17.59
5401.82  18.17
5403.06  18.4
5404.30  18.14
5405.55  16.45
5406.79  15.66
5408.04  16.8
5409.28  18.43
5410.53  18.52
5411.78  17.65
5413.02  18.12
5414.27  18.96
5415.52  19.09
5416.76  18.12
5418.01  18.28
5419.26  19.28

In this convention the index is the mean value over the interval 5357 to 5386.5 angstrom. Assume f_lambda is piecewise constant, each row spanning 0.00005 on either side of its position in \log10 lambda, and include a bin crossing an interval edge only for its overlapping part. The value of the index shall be 18.7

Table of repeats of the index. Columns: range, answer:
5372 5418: 18.2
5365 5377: 17.9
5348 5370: 19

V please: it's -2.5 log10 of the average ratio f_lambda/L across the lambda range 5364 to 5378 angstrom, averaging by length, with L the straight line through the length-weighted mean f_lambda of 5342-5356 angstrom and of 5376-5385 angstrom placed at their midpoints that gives 0.05 mag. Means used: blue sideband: 18.6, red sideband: 19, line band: 18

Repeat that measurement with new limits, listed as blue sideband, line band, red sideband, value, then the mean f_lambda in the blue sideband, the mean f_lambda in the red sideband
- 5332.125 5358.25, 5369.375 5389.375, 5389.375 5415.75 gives -0.016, 18.8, 17.9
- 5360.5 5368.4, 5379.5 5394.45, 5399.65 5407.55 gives -0.061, 18.7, 17.4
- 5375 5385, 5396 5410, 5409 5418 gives 0.069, 19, 18.4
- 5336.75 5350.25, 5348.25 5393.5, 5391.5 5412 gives -0.046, 18.3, 17.7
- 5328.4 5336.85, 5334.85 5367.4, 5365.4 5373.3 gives -0.075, 17.6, 17.7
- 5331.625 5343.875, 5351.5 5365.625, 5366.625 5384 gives -0.061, 18.7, 18.3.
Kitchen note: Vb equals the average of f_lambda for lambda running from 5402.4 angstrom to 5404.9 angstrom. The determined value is 18.3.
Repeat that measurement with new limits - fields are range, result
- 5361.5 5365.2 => 18.9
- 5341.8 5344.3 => 17.7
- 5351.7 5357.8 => 19.8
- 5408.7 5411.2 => 18.4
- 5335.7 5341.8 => 19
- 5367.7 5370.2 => 18.6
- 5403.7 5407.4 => 16.7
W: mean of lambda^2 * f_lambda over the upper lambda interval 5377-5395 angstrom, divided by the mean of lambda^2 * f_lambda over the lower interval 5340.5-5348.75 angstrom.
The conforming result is 1.06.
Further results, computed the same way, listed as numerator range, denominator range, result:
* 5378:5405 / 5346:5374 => 1.01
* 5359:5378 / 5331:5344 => 1.00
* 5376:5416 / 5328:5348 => 1.04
